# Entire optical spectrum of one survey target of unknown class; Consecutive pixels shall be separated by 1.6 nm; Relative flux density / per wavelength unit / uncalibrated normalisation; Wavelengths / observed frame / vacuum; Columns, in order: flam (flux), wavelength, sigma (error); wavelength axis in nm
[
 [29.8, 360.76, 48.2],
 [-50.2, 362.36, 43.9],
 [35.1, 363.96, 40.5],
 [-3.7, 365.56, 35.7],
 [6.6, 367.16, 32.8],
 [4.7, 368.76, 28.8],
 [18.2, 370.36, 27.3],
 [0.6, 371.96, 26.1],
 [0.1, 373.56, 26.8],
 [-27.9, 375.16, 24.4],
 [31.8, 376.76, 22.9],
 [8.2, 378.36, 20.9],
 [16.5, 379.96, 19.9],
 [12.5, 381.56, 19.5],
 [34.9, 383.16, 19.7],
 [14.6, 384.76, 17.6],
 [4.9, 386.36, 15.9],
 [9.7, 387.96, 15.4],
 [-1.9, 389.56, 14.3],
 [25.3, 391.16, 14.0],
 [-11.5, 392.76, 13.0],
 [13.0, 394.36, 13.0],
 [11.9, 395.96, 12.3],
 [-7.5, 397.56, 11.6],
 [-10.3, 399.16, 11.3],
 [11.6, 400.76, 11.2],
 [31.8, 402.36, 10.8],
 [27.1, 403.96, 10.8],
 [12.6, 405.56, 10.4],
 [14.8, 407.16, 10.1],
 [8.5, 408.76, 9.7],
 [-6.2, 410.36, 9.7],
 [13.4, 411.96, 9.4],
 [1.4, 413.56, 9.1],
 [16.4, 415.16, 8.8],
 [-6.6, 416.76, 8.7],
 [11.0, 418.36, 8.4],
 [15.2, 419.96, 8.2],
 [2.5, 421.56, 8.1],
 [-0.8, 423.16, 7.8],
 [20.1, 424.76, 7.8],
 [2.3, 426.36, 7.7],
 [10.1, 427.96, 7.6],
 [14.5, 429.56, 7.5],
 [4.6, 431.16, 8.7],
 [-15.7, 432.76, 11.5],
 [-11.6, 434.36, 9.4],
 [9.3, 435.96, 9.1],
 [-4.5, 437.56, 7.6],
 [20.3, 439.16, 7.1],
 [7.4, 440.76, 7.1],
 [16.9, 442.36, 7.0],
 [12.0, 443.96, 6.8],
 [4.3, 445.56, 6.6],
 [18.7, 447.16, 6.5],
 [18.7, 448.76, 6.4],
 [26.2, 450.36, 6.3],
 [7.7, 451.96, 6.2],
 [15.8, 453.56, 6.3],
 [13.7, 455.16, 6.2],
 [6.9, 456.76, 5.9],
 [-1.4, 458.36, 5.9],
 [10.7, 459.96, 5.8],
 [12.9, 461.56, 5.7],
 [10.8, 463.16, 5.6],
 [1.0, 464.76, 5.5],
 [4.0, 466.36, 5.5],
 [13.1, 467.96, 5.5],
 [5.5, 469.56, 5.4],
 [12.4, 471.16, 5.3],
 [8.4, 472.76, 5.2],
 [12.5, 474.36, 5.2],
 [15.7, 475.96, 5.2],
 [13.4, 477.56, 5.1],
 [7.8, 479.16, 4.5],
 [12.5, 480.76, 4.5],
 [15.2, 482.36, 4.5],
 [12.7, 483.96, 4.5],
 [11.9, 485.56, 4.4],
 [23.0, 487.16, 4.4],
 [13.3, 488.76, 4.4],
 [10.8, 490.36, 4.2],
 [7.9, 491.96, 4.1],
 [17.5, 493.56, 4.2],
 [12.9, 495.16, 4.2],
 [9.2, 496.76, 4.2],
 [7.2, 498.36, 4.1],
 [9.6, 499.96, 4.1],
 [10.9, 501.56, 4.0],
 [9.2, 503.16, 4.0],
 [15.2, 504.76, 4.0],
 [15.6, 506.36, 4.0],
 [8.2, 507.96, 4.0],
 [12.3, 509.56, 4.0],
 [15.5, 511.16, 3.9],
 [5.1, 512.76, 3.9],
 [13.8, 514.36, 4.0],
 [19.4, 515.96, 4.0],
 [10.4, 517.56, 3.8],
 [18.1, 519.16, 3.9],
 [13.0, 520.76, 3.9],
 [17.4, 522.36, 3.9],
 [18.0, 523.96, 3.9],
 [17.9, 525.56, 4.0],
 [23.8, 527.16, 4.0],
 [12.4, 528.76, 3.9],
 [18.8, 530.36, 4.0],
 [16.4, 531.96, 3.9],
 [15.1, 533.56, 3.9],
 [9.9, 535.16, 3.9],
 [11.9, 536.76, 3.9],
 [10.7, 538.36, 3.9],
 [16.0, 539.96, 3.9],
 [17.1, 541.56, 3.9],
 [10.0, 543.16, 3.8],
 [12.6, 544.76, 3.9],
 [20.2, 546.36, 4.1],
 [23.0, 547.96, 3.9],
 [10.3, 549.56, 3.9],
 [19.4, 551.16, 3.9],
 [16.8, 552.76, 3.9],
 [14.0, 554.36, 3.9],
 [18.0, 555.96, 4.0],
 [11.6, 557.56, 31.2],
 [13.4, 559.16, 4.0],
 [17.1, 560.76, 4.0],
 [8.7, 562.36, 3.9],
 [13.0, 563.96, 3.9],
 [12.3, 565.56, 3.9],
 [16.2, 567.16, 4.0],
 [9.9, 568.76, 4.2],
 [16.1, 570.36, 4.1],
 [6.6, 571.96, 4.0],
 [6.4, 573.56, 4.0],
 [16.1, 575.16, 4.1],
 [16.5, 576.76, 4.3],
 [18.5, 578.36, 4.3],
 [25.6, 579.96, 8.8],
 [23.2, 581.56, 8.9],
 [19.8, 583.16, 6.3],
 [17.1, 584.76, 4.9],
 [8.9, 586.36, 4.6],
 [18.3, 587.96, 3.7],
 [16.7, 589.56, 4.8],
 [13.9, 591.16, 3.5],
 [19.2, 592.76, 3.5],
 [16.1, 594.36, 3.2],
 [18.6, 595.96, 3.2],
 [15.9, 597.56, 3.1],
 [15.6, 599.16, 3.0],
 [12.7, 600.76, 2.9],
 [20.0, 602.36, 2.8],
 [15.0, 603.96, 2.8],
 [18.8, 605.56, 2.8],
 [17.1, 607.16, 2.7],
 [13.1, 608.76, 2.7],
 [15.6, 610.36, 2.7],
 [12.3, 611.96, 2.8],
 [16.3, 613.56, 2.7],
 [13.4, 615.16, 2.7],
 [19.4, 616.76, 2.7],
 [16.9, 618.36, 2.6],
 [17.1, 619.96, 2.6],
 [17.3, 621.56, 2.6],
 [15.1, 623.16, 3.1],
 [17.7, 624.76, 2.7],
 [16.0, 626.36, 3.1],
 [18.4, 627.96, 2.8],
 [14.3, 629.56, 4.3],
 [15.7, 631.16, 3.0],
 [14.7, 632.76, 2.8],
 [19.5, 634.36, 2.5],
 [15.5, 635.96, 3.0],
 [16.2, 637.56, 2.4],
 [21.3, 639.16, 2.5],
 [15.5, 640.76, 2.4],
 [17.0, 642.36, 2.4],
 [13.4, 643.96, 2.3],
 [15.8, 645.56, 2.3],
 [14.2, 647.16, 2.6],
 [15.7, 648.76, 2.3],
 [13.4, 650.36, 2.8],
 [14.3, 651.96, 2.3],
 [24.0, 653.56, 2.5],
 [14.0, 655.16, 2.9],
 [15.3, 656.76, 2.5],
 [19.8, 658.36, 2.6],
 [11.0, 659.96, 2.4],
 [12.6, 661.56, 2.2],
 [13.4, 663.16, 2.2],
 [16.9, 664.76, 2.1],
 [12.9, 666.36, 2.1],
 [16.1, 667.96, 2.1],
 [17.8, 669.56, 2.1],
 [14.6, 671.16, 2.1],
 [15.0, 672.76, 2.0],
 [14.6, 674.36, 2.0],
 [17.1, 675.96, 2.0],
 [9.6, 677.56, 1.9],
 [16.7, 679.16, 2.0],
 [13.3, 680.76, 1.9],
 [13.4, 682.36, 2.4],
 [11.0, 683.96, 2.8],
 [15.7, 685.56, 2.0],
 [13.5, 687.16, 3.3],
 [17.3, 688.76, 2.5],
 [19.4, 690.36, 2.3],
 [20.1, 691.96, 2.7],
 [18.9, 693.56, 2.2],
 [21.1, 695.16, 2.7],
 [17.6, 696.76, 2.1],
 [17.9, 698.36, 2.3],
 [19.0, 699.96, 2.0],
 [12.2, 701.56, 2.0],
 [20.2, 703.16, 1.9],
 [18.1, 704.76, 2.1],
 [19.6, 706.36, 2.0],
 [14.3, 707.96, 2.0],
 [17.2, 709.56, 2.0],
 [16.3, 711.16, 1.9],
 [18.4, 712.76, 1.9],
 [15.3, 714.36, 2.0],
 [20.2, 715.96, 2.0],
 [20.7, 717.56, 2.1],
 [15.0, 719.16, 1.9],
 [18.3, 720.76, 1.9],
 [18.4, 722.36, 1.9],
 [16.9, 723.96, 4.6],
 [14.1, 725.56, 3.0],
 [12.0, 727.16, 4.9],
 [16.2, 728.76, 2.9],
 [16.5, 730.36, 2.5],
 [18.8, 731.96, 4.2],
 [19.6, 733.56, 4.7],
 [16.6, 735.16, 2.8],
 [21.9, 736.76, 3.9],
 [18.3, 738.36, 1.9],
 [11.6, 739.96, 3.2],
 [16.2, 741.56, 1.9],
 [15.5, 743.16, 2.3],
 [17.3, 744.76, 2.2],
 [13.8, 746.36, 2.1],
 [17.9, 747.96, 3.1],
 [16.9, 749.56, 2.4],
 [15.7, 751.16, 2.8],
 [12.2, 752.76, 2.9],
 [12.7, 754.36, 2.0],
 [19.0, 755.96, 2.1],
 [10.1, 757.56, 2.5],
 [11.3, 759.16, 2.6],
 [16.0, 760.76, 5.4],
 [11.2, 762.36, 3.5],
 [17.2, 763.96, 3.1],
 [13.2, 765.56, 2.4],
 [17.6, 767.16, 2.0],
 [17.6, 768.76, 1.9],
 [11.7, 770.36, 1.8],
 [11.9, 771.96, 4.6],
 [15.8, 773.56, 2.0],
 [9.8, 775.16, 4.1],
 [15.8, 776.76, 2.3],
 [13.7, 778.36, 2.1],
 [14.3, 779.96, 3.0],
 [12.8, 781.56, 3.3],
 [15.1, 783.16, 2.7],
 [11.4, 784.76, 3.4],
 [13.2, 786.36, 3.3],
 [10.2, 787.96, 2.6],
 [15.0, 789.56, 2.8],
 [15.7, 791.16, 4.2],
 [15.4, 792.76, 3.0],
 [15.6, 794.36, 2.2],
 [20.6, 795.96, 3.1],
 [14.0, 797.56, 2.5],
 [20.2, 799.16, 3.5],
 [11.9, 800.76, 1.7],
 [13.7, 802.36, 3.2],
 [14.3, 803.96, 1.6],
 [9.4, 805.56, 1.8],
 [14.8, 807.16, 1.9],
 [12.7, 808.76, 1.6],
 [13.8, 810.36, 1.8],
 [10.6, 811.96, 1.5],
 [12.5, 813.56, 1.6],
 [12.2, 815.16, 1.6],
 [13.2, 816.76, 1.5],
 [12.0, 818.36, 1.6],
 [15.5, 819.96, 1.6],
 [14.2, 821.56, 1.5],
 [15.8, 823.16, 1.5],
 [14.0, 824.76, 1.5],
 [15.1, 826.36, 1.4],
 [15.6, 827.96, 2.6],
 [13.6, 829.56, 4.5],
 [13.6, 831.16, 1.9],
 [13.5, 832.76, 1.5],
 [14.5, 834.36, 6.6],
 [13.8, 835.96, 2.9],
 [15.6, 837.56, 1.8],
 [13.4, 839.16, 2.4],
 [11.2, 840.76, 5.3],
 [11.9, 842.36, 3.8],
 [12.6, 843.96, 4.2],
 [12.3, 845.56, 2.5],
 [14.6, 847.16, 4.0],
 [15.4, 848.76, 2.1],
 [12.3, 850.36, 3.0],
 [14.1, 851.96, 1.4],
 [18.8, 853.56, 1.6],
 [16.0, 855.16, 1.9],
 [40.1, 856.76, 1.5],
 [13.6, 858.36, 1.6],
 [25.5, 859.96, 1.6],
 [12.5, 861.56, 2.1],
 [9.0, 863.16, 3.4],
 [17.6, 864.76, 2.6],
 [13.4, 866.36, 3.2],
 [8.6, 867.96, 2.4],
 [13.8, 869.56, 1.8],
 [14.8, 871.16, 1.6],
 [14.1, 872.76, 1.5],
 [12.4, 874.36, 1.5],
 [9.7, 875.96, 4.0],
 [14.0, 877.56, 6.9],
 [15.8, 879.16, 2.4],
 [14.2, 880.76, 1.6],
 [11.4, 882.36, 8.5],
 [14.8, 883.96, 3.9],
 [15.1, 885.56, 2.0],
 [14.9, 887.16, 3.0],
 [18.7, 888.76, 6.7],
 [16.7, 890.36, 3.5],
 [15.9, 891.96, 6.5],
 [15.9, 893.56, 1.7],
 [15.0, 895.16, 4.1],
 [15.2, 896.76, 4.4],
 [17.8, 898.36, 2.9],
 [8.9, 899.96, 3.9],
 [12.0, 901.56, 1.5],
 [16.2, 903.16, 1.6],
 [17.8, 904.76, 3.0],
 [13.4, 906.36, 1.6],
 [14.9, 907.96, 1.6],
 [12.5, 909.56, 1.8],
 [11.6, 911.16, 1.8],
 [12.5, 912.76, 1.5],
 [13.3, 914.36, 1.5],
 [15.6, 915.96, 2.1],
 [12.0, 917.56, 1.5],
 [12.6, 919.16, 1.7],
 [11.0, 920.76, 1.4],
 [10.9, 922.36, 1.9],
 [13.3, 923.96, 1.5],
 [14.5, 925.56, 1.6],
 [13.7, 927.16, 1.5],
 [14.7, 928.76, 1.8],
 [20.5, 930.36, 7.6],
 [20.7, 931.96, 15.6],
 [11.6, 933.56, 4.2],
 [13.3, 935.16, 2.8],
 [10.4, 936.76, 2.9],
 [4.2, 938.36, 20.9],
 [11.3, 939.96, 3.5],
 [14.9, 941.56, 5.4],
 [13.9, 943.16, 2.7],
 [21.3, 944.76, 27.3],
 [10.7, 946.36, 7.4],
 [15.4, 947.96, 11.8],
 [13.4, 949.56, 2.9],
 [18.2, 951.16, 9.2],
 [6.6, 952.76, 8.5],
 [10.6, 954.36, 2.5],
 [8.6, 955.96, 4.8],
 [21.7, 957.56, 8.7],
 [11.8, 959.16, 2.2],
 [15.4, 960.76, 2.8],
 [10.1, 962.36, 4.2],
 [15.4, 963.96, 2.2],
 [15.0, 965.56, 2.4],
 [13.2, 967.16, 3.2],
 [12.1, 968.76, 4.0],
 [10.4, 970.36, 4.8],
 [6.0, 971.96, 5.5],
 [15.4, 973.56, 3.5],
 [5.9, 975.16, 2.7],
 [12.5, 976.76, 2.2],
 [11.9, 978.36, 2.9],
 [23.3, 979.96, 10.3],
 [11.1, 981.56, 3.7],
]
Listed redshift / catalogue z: 0.305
